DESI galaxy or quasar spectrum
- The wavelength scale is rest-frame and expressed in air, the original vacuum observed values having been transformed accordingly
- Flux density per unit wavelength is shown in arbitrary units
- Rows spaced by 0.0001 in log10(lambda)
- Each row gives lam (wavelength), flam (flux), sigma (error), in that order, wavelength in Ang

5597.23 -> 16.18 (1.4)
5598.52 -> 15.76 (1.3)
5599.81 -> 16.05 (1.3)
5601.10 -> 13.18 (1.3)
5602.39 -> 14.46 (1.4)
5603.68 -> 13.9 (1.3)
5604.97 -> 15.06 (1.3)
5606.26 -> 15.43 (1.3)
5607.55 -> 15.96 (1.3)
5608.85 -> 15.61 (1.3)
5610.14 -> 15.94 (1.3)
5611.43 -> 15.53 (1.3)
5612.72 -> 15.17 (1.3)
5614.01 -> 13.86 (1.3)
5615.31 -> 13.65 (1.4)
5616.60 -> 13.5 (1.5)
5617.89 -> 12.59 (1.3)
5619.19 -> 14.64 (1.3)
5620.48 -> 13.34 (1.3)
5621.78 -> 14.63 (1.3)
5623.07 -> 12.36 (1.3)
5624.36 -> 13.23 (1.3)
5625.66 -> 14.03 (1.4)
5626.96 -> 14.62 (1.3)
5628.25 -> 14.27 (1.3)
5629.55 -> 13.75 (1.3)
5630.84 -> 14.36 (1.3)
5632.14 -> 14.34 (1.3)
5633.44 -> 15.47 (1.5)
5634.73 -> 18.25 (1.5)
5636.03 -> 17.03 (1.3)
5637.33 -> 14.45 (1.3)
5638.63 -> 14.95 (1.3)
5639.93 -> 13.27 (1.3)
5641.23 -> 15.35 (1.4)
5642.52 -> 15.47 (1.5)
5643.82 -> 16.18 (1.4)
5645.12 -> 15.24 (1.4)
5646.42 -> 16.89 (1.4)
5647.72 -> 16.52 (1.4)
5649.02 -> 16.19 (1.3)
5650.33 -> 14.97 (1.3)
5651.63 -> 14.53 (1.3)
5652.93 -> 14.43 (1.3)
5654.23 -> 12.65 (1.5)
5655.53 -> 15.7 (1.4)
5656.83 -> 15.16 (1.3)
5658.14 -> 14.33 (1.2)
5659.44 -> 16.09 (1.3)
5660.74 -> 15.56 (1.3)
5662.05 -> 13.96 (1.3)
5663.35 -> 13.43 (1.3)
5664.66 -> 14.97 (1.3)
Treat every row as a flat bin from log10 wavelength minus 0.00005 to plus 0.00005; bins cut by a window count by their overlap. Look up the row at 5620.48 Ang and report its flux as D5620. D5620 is 13.34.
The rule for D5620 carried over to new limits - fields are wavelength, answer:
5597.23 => 16.18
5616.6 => 13.5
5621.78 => 14.63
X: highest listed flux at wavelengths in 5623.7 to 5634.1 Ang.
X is 15.47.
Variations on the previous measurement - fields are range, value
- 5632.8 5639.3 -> 18.25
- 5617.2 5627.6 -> 14.64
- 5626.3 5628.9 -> 14.62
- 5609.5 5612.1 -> 15.94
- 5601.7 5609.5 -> 15.96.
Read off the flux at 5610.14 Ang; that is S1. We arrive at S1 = 15.94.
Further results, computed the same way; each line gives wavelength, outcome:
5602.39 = 14.46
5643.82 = 16.18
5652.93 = 14.43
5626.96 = 14.62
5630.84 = 14.36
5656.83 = 15.16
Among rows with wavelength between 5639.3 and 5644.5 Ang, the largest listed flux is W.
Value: 16.18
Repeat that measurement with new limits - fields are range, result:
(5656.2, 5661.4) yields 16.09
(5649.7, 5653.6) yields 14.97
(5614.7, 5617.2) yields 13.65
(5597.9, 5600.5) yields 16.05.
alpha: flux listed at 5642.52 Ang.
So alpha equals 15.47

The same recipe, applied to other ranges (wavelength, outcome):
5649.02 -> 16.19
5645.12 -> 15.24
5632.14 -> 14.34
